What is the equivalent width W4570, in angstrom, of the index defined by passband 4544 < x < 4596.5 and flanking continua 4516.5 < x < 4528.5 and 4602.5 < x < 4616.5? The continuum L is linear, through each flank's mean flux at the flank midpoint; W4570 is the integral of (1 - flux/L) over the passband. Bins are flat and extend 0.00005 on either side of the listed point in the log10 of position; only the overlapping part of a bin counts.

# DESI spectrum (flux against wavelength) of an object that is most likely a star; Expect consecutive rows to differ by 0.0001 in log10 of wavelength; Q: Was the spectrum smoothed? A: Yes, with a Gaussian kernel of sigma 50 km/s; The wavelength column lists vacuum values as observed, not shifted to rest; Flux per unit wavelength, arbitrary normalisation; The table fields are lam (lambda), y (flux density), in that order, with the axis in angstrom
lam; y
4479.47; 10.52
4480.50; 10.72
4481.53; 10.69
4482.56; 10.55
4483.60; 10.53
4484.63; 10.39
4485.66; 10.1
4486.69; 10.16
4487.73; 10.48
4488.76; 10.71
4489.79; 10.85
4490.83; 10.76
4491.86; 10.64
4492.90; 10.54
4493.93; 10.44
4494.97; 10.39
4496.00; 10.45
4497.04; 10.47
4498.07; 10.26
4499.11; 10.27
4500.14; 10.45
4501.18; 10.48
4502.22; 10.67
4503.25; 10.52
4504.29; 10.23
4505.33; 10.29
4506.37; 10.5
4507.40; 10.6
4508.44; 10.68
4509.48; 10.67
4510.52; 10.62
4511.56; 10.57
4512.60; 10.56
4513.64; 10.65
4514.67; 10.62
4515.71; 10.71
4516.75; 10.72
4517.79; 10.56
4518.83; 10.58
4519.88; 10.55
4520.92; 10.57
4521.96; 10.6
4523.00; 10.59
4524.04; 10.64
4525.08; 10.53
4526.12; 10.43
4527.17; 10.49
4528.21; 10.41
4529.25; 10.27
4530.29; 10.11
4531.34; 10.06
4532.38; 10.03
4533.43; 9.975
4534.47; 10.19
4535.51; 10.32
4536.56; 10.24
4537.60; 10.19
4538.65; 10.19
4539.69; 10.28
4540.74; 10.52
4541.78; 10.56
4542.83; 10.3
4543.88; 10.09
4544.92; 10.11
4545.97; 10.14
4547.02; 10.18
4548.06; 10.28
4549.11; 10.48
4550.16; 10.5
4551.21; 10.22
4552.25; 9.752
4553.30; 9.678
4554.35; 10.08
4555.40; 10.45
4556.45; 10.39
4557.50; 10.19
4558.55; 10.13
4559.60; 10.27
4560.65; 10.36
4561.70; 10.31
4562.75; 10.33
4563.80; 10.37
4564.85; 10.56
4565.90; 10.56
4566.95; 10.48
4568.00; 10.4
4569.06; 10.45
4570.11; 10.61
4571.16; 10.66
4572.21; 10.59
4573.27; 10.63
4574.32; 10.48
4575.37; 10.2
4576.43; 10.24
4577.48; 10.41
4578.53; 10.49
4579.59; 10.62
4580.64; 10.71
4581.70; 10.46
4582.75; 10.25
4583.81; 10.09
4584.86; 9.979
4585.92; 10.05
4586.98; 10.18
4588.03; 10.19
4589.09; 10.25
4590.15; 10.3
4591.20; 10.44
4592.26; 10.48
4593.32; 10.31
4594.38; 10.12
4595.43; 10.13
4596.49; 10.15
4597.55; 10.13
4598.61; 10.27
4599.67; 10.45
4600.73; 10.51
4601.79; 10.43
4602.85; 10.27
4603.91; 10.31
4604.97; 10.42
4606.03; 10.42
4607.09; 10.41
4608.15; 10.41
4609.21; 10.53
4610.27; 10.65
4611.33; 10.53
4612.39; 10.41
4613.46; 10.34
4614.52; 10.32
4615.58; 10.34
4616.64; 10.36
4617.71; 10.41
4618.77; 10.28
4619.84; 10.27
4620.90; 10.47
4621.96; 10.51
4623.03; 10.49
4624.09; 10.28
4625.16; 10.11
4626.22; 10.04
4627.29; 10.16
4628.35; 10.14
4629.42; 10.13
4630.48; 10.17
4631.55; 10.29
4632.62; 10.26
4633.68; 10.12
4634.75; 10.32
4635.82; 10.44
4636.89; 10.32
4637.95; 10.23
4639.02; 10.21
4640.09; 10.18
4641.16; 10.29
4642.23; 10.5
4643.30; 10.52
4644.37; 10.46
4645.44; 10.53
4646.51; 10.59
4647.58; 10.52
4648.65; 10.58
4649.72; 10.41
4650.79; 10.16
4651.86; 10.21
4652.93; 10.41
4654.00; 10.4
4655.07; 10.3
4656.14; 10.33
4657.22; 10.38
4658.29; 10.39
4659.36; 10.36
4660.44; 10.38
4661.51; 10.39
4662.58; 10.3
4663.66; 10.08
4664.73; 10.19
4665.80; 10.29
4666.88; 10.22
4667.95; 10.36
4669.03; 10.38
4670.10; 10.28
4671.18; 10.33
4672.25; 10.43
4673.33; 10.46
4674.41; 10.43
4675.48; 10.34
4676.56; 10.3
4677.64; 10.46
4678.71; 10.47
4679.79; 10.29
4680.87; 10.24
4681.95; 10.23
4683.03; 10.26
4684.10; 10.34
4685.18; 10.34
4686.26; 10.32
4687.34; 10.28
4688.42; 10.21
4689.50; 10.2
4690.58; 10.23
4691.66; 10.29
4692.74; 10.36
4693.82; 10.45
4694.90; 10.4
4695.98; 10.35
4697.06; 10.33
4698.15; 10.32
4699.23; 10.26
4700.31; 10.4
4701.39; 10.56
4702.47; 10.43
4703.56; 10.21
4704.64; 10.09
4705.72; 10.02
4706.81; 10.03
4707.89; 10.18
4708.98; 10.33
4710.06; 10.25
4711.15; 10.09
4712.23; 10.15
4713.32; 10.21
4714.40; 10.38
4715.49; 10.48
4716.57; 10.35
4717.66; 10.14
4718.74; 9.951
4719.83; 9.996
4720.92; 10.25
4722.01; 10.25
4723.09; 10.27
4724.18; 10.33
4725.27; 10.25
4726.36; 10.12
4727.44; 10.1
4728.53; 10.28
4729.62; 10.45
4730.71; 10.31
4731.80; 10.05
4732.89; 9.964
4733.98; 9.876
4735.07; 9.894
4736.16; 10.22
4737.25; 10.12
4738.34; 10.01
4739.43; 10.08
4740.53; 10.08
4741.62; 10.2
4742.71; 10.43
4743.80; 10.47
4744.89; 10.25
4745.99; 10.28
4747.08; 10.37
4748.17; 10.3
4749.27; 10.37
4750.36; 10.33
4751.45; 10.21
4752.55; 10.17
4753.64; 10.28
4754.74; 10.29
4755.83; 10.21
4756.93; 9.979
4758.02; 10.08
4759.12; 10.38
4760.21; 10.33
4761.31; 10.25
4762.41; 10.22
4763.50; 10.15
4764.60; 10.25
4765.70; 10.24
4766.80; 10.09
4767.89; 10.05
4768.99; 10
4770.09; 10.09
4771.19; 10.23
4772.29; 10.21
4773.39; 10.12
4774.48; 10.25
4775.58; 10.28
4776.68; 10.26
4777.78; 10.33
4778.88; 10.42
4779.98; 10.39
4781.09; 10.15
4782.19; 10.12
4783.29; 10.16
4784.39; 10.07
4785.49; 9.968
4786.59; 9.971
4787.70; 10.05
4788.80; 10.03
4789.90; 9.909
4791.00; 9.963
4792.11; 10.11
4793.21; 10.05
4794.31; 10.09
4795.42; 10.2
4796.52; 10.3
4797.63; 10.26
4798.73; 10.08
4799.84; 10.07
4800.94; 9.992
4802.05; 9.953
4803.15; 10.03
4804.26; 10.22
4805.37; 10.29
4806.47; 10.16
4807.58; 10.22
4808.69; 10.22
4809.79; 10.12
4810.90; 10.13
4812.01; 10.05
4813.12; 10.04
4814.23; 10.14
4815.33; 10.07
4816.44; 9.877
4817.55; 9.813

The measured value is 0.8 angstrom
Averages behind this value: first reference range 10.6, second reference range 10.4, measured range 10.3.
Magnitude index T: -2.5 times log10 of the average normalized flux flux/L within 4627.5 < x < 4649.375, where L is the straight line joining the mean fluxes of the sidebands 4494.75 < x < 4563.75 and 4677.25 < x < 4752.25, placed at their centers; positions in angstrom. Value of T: 0.00 mag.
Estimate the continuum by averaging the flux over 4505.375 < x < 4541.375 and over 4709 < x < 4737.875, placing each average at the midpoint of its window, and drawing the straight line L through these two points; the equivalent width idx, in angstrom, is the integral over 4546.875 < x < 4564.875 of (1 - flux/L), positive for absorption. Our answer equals 0.3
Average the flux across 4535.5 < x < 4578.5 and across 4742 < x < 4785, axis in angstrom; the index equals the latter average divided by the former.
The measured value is 1.0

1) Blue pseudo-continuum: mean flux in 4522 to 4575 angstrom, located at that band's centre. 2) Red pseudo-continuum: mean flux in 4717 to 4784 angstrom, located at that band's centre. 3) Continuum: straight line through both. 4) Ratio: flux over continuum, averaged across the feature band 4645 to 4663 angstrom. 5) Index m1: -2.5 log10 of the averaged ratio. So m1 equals -0.01 mag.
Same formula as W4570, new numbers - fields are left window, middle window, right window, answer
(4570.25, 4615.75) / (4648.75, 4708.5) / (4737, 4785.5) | -0.1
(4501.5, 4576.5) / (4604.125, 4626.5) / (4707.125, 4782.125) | -0.1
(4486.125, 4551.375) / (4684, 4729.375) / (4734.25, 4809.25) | -0.1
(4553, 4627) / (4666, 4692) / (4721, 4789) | -0.1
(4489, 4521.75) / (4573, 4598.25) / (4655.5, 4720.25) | 0.3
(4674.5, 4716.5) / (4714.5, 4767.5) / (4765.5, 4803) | 0.0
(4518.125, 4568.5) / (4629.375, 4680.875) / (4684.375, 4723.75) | -0.3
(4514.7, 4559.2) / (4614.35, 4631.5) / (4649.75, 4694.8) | 0.1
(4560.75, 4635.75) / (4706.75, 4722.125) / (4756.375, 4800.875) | 0.0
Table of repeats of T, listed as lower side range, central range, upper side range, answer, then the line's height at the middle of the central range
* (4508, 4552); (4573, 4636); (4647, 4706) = 0.004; 10.4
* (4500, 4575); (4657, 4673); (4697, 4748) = -0.005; 10.3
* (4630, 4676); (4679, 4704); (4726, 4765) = -0.003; 10.3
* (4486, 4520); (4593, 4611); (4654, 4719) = 0.005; 10.4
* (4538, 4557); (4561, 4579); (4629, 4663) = -0.021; 10.3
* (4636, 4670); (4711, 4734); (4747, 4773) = 0.006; 10.3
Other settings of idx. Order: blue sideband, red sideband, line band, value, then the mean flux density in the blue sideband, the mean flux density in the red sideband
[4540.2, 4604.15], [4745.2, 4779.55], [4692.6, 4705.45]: -0.10 angstrom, 10.3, 10.2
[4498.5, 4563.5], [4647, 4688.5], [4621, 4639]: 0.16 angstrom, 10.4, 10.3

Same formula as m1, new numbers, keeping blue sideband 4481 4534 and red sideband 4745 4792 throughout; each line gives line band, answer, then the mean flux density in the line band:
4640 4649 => -0.02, 10.5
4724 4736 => 0.01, 10.1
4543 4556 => 0.03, 10.2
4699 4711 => 0.00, 10.2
